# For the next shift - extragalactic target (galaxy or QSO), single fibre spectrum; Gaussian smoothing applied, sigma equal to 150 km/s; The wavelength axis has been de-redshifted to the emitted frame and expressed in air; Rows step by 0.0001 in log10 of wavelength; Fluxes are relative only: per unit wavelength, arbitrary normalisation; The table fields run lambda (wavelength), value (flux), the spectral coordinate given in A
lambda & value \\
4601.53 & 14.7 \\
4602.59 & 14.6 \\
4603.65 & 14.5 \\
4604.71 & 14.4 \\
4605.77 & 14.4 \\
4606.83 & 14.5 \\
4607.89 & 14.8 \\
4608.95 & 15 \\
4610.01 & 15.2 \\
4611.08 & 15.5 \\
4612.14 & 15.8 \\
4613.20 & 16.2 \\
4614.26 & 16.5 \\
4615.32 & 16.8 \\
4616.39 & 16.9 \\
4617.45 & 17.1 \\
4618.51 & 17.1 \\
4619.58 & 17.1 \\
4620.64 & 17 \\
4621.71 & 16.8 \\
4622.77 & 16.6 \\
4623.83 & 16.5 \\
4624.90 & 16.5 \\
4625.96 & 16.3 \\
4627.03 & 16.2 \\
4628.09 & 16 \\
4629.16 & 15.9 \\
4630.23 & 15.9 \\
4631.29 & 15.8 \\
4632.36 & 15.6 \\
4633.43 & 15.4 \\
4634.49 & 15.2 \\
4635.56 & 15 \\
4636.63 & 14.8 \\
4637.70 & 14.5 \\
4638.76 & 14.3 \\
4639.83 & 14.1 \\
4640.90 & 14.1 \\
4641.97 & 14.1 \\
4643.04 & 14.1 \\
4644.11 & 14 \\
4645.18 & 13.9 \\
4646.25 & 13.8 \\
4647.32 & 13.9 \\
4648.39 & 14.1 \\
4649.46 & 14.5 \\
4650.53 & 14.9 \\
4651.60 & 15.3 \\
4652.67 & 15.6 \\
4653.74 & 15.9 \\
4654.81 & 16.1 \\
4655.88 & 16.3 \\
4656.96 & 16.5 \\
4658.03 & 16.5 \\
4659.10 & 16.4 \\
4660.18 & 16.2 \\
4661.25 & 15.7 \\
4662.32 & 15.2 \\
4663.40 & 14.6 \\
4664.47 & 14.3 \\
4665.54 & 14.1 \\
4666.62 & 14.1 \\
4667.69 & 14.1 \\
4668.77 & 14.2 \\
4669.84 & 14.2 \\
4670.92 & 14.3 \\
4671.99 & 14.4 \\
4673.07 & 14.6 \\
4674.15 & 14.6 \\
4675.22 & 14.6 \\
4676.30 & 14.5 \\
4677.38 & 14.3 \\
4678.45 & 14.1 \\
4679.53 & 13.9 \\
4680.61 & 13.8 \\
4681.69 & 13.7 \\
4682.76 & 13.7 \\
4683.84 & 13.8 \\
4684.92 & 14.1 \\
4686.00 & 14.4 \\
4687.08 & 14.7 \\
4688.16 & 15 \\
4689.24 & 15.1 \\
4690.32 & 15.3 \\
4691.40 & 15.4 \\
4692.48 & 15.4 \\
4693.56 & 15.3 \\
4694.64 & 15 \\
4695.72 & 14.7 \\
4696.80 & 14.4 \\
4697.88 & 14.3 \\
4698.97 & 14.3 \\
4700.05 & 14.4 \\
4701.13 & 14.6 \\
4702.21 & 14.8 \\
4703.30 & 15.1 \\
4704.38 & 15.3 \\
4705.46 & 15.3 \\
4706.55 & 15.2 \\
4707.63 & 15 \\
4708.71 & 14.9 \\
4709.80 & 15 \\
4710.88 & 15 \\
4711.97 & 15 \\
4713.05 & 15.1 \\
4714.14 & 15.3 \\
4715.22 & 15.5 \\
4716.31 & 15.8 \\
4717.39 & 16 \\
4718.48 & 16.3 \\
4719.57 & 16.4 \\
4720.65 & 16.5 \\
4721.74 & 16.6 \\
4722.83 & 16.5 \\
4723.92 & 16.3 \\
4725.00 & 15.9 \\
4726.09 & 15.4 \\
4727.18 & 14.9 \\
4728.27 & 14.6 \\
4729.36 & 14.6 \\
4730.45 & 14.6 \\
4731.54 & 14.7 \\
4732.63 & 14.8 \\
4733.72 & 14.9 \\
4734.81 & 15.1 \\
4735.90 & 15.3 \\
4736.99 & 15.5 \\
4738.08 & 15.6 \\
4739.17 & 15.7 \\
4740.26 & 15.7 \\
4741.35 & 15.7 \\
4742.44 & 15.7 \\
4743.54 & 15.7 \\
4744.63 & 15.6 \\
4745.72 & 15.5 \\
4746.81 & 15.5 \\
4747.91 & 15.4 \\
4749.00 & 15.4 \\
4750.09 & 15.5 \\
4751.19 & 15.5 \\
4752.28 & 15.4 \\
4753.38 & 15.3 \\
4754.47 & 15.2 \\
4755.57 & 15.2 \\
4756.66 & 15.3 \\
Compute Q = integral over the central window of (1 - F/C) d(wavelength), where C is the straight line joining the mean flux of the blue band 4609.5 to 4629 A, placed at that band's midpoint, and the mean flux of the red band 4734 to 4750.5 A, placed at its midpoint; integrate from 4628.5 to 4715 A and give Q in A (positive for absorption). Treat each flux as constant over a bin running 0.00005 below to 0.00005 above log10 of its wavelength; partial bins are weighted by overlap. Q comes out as 6.6 A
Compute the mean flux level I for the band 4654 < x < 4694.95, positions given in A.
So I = 14.8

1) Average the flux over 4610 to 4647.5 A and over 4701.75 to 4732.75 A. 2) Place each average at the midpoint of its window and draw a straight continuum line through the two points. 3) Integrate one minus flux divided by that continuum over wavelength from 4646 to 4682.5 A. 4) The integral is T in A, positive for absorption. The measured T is 1.67 A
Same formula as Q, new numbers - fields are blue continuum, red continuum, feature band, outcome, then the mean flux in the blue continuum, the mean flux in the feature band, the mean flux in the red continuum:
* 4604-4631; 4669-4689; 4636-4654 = 0.9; 16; 14.4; 14.3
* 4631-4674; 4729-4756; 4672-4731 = 0.5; 14.9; 15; 15.3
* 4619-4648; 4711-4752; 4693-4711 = 0.7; 15.3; 14.9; 15.5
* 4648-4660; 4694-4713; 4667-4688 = 1.5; 15.7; 14.2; 14.9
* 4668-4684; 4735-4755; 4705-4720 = -0.5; 14.2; 15.4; 15.5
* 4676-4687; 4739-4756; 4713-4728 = -1.0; 14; 15.9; 15.5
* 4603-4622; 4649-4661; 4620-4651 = 1.3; 15.8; 15.2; 15.8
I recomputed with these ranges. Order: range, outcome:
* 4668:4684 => 14.2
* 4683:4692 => 14.7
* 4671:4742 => 15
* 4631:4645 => 14.6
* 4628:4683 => 14.8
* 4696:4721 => 15.2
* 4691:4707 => 14.9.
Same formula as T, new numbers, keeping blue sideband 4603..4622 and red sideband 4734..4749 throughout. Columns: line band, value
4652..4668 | 0.3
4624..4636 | 0.0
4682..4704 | 1.4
